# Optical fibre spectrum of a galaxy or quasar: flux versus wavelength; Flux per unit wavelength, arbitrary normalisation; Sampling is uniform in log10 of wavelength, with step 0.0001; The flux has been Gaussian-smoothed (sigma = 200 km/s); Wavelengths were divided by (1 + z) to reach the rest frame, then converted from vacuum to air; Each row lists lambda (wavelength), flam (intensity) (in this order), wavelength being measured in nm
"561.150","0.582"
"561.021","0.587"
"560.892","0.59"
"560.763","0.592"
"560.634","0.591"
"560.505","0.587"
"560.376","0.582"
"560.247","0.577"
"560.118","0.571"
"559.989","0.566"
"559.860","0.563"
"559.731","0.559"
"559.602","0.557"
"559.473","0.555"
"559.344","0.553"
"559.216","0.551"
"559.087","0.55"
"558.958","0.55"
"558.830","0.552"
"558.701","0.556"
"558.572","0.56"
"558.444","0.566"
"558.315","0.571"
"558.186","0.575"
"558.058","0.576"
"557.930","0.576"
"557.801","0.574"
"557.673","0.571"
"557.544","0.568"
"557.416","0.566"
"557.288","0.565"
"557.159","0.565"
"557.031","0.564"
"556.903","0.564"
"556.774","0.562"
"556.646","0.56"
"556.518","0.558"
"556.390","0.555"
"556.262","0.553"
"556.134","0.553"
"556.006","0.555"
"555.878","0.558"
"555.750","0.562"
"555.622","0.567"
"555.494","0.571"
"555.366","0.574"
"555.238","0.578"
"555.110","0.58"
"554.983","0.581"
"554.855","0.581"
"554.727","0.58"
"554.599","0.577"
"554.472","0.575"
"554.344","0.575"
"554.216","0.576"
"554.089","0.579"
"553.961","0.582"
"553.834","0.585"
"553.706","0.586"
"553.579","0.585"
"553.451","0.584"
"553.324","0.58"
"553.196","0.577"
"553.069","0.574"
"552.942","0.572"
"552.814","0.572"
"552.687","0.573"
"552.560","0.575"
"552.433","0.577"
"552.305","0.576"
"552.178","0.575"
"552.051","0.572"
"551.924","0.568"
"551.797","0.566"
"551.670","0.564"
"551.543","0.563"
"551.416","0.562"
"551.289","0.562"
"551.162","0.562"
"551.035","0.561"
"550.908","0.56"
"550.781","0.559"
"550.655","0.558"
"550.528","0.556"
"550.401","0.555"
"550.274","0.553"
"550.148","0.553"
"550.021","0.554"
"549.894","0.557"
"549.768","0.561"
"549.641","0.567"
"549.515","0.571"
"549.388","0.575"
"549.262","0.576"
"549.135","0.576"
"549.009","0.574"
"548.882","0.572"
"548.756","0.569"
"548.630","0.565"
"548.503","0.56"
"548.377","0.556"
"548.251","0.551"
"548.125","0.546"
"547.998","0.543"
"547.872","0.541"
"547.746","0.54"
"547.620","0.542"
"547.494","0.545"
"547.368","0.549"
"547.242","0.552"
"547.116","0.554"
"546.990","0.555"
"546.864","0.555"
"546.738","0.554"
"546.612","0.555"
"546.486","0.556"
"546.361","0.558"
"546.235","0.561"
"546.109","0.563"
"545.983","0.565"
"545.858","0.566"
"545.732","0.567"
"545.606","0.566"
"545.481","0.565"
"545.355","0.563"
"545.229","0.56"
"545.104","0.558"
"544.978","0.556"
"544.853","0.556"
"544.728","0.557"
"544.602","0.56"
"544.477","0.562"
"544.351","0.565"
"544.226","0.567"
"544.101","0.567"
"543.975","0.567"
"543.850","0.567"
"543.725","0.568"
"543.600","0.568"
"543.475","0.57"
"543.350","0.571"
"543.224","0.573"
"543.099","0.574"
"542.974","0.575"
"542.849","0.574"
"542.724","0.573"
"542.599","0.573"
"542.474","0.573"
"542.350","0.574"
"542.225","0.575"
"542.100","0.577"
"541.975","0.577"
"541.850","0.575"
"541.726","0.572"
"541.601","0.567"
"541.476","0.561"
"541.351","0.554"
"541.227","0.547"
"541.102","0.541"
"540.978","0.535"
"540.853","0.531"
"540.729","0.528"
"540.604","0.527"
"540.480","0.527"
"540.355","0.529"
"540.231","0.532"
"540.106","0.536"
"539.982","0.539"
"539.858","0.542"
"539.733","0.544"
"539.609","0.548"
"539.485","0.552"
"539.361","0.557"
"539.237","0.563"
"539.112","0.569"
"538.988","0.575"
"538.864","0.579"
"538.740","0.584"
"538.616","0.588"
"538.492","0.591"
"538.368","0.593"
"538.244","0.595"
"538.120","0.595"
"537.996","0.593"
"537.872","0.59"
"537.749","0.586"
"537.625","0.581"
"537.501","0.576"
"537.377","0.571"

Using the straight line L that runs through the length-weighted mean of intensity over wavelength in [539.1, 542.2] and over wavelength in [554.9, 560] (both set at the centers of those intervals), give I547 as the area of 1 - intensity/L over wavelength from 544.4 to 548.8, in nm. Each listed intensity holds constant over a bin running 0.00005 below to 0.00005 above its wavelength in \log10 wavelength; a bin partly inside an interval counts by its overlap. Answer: -0.02 nm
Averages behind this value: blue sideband 0.549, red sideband 0.564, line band 0.556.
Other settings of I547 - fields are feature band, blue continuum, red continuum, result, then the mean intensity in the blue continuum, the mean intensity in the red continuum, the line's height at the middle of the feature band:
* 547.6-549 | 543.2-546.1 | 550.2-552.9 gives 0.026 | 0.564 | 0.565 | 0.565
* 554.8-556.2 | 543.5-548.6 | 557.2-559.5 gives -0.018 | 0.558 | 0.563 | 0.562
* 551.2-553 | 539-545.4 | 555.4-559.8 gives -0.029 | 0.558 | 0.562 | 0.561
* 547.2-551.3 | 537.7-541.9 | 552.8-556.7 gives 0.070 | 0.56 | 0.572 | 0.568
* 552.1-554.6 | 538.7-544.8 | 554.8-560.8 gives -0.059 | 0.56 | 0.566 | 0.564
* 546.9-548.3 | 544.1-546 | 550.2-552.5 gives 0.039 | 0.562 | 0.564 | 0.563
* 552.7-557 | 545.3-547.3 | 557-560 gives -0.076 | 0.56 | 0.563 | 0.562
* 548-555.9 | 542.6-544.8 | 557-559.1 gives -0.036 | 0.568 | 0.565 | 0.567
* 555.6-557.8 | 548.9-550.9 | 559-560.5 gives 0.004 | 0.563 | 0.563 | 0.563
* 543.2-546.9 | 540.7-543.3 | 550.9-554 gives 0.023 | 0.564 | 0.573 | 0.566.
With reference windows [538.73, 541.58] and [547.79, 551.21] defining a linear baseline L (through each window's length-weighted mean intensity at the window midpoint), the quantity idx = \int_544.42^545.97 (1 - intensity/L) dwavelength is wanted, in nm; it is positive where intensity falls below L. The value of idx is -0.02 nm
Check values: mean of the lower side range 0.547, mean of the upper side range 0.56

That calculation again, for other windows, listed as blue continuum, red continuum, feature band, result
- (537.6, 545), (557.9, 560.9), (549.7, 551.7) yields 0.03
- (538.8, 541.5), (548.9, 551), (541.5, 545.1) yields -0.11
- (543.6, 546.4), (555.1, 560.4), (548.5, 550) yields -0.01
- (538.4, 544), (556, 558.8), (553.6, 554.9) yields -0.04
